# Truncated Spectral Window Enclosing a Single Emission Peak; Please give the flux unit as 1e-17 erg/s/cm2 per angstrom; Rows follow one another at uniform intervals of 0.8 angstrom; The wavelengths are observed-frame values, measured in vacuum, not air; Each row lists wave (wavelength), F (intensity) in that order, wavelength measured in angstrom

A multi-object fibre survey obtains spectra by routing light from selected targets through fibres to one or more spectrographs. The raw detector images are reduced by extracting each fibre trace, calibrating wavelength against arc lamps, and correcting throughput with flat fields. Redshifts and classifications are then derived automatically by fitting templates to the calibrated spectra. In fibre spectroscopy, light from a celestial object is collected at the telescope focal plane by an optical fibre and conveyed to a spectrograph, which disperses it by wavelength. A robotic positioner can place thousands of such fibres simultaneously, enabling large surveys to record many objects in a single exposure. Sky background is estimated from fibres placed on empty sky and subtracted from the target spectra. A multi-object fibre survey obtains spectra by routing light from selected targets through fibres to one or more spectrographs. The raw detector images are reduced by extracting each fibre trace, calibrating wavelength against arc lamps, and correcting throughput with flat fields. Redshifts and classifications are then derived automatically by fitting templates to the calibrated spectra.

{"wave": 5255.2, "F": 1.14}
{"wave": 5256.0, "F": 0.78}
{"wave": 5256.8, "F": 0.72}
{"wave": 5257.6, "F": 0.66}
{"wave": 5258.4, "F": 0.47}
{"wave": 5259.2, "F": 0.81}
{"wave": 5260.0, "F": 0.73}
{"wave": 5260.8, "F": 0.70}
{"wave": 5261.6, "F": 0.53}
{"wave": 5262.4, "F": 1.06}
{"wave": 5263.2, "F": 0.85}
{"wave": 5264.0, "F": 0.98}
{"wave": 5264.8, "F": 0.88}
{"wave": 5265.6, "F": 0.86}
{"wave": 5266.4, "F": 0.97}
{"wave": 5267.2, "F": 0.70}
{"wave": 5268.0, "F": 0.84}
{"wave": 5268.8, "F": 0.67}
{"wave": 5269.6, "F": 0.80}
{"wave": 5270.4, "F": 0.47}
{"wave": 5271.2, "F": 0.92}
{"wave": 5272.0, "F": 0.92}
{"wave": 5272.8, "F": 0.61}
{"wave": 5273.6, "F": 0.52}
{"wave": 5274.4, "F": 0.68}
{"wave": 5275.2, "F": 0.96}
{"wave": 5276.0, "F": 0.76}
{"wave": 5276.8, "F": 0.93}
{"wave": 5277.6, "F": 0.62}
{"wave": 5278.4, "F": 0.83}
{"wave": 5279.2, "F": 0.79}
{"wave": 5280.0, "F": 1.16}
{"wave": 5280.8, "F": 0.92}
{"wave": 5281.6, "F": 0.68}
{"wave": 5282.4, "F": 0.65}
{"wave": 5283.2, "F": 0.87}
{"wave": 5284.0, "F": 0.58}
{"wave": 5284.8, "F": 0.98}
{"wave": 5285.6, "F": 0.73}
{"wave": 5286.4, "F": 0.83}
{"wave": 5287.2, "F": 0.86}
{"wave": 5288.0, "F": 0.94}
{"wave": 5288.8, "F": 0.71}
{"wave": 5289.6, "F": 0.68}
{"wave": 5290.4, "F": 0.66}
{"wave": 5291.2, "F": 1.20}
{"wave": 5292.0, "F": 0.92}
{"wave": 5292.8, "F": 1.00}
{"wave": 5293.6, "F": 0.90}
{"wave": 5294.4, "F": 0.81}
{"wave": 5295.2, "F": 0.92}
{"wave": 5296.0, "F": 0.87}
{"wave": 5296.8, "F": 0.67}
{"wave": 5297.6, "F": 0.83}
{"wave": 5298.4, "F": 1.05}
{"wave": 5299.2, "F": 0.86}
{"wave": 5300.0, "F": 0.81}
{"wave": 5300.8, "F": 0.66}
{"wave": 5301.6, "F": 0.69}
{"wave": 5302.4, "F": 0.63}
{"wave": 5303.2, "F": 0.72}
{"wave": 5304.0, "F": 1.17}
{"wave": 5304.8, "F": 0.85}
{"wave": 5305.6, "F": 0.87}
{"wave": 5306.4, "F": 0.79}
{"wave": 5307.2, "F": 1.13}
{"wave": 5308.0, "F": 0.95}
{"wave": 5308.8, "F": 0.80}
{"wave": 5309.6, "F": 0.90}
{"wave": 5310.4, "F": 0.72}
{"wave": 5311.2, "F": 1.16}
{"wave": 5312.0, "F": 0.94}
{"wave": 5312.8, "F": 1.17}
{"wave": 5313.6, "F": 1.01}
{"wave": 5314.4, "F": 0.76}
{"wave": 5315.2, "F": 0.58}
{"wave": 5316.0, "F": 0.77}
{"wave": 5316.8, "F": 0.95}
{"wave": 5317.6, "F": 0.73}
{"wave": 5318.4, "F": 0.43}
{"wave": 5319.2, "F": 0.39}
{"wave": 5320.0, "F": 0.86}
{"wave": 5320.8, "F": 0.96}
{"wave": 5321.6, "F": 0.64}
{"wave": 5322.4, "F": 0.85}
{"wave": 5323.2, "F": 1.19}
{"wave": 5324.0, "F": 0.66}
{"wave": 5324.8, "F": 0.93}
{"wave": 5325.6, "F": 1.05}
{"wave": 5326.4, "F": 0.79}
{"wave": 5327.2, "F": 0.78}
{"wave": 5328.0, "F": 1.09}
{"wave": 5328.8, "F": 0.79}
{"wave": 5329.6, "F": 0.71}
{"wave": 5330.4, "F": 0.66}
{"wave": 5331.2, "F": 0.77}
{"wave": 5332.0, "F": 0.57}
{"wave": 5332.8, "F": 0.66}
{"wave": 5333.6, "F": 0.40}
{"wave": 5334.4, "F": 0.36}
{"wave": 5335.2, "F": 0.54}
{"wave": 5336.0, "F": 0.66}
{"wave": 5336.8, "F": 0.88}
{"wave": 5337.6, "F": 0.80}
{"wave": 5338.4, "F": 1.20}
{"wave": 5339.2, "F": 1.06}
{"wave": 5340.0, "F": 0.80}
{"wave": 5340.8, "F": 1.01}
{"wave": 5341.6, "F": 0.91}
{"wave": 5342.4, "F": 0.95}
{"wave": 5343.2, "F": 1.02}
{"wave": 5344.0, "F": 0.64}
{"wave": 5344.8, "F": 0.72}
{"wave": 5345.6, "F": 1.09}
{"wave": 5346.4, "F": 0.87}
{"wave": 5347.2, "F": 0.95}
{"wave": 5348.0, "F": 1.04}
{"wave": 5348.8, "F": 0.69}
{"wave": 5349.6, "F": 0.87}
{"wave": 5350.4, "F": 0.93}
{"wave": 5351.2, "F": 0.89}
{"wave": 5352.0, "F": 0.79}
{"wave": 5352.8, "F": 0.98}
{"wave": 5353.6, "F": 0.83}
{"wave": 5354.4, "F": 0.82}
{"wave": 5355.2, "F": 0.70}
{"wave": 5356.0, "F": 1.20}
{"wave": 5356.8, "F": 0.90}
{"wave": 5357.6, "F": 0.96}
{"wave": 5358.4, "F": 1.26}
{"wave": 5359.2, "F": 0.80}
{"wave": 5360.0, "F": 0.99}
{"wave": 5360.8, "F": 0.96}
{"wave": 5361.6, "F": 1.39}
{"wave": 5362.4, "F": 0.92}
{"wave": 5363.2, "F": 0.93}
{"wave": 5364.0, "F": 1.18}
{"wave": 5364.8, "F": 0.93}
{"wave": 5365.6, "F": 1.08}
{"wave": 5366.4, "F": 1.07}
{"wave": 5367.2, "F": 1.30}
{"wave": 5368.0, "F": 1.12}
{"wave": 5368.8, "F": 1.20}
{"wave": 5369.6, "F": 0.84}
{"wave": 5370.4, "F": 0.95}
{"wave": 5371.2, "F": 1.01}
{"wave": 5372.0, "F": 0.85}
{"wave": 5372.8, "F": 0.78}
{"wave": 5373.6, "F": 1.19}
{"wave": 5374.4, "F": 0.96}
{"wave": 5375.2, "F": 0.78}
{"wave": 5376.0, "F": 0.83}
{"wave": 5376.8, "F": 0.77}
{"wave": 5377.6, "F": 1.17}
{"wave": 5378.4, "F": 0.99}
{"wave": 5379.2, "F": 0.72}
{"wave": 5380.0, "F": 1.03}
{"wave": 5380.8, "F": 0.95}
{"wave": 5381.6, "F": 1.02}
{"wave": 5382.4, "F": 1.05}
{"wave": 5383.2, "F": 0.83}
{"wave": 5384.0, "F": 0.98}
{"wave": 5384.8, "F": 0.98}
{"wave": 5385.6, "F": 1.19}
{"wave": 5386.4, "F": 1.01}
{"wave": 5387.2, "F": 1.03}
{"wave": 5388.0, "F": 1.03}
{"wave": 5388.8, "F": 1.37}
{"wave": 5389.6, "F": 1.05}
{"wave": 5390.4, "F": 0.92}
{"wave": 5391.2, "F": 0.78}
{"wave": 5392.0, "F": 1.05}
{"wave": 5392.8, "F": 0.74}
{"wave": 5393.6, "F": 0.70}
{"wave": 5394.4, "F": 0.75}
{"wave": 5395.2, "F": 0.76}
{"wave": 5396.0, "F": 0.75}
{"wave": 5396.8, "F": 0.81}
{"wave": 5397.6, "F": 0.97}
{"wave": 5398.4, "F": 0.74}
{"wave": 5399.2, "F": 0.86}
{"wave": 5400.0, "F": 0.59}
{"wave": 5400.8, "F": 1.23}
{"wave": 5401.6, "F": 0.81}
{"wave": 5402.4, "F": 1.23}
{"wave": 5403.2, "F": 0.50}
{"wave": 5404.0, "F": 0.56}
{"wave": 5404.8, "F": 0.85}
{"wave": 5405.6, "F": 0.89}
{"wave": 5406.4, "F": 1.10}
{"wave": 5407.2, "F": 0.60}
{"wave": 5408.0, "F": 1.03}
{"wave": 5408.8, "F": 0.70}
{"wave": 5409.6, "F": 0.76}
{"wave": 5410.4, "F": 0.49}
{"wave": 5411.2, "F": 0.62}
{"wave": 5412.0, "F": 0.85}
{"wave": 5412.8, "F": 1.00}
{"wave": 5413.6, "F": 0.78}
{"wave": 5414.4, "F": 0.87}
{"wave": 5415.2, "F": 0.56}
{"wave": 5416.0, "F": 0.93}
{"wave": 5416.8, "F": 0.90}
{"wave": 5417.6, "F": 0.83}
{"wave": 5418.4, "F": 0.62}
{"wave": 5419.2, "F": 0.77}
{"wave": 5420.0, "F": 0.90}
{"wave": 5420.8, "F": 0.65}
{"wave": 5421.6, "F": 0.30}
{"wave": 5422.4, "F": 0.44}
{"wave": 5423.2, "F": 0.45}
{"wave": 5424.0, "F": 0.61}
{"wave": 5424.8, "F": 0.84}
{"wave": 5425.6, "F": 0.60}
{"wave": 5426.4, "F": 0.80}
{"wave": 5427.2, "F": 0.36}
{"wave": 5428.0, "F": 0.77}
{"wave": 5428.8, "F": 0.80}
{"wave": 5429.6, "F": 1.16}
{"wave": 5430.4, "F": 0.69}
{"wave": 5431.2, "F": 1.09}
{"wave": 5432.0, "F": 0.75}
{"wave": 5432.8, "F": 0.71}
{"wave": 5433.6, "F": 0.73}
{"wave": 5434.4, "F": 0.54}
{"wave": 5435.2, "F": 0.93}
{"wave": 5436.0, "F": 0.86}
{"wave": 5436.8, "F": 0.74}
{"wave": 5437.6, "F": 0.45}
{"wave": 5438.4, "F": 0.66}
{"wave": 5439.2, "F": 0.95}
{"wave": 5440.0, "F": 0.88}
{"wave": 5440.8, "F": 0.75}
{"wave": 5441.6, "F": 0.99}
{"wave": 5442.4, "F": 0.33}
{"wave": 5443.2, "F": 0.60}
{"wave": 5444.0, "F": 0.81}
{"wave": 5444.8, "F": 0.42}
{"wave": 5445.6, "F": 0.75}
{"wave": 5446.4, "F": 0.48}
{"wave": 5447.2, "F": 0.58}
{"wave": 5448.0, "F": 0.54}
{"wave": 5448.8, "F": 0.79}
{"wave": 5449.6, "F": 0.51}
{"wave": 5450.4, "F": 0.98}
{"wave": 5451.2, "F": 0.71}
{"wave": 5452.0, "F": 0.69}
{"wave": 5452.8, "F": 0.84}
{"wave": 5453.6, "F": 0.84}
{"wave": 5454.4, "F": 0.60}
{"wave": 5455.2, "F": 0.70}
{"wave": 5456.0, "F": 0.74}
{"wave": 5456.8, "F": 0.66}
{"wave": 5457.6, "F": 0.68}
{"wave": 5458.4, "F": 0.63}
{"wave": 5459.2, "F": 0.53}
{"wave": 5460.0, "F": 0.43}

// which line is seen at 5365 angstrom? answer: C III]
